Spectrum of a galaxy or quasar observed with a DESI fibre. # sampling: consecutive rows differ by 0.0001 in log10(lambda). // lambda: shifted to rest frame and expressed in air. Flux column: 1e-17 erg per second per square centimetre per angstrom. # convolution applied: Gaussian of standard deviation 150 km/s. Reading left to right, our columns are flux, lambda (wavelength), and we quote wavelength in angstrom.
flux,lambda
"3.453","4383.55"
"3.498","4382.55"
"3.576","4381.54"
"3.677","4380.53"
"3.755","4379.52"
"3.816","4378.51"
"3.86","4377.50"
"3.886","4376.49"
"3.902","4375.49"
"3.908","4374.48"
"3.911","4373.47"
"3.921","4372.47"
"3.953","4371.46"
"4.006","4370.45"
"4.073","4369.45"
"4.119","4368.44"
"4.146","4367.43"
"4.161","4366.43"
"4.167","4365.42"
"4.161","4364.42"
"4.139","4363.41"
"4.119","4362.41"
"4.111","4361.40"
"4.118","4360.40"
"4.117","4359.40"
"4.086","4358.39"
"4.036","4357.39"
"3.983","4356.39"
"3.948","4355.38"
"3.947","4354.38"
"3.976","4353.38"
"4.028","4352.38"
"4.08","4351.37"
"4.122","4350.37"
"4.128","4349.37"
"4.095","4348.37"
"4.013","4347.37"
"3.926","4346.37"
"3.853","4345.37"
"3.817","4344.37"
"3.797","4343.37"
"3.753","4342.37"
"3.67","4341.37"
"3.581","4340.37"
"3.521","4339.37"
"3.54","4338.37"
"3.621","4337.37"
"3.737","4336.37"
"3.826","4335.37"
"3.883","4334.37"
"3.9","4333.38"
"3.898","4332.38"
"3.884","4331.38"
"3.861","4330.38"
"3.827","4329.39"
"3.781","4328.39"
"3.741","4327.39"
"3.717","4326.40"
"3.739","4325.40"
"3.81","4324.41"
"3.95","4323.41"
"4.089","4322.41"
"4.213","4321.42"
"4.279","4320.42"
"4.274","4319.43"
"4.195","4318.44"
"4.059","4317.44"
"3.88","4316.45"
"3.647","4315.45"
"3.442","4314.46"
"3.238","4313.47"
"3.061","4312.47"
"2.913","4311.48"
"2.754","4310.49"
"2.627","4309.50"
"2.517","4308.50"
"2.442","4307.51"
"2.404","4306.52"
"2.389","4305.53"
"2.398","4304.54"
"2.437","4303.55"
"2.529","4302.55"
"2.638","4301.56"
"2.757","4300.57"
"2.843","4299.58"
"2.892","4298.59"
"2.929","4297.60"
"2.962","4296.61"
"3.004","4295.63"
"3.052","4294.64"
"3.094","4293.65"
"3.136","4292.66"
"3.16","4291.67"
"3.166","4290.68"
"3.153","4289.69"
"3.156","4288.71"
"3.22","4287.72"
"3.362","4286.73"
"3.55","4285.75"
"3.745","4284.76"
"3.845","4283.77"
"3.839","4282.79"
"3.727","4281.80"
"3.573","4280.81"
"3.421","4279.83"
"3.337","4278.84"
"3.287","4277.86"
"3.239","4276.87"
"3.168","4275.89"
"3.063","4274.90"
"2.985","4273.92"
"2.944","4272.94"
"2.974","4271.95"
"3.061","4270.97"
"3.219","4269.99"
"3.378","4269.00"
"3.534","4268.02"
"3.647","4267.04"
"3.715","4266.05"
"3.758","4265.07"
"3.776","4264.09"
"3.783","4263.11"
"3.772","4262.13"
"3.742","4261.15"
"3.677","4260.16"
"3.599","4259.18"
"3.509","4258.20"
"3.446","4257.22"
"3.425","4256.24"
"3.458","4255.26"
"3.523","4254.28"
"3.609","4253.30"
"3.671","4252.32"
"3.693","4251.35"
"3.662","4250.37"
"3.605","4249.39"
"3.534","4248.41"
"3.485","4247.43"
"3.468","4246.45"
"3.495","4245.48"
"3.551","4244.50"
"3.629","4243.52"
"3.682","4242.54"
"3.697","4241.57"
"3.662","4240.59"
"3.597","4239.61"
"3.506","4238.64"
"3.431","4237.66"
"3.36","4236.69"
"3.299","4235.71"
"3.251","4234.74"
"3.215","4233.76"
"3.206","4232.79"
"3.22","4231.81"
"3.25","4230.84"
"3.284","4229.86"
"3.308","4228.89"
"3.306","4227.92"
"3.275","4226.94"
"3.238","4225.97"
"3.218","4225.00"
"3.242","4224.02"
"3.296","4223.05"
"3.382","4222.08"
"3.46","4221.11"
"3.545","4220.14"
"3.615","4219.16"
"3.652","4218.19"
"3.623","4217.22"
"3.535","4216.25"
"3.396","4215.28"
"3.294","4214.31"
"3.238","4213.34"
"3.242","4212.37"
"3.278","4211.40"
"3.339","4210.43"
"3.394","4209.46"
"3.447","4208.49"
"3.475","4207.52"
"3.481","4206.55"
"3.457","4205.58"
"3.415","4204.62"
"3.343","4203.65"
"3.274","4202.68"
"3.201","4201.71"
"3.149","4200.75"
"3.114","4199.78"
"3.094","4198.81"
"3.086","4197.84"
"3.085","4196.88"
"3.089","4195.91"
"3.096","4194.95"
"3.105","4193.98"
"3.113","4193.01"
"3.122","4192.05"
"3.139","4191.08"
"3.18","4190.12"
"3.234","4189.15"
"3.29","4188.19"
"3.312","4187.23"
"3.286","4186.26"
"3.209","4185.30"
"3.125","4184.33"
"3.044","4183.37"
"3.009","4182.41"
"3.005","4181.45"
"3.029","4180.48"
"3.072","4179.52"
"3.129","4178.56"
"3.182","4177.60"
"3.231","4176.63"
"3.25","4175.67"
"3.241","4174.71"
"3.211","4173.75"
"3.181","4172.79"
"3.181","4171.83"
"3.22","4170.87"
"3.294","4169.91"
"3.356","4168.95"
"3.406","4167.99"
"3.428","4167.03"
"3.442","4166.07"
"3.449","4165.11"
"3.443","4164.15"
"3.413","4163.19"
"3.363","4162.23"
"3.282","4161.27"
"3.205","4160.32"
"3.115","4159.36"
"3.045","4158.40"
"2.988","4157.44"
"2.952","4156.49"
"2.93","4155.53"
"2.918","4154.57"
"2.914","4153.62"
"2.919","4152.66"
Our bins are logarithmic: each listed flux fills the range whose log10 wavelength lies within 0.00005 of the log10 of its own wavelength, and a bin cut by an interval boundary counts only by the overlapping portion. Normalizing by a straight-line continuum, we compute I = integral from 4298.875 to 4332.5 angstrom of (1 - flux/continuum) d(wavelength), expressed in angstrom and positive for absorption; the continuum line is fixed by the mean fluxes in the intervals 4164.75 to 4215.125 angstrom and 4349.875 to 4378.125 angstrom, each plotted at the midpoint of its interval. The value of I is 4.1 angstrom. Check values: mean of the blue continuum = 3.23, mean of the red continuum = 4.03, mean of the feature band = 3.35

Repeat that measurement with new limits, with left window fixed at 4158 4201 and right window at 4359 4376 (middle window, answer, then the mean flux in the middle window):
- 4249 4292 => 1.9 angstrom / 3.46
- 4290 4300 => 1.9 angstrom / 3.03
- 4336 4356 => 0.5 angstrom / 3.86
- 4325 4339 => 0.4 angstrom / 3.78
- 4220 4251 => 0.4 angstrom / 3.42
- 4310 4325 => 0.4 angstrom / 3.72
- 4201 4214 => -0.1 angstrom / 3.35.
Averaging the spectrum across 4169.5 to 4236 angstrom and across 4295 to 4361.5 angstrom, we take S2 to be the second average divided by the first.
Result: 1.10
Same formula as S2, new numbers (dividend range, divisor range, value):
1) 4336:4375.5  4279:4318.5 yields 1.27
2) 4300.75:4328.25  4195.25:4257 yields 0.97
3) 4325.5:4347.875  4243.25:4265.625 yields 1.05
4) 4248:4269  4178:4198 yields 1.16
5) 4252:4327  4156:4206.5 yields 1.04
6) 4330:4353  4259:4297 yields 1.14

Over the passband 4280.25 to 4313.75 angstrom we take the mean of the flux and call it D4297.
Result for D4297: 3.01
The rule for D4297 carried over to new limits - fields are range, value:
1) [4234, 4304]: 3.37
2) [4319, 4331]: 3.94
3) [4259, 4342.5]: 3.4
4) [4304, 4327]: 3.39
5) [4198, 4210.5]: 3.31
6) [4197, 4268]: 3.45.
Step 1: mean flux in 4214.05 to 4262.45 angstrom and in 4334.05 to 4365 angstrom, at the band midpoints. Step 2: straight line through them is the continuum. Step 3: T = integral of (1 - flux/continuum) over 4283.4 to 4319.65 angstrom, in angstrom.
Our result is 6.2 angstrom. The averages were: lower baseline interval 3.47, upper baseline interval 3.93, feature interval 3.09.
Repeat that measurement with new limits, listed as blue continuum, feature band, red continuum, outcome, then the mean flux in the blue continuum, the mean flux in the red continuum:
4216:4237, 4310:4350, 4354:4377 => 0.9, 3.35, 4.04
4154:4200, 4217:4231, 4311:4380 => 0.0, 3.18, 3.9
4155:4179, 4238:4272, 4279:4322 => -3.7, 3.24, 3.21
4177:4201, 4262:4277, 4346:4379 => 0.7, 3.13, 4.03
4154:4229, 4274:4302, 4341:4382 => 3.3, 3.25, 3.97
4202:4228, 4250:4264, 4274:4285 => -0.8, 3.39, 3.45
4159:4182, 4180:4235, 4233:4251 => 1.9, 3.26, 3.5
